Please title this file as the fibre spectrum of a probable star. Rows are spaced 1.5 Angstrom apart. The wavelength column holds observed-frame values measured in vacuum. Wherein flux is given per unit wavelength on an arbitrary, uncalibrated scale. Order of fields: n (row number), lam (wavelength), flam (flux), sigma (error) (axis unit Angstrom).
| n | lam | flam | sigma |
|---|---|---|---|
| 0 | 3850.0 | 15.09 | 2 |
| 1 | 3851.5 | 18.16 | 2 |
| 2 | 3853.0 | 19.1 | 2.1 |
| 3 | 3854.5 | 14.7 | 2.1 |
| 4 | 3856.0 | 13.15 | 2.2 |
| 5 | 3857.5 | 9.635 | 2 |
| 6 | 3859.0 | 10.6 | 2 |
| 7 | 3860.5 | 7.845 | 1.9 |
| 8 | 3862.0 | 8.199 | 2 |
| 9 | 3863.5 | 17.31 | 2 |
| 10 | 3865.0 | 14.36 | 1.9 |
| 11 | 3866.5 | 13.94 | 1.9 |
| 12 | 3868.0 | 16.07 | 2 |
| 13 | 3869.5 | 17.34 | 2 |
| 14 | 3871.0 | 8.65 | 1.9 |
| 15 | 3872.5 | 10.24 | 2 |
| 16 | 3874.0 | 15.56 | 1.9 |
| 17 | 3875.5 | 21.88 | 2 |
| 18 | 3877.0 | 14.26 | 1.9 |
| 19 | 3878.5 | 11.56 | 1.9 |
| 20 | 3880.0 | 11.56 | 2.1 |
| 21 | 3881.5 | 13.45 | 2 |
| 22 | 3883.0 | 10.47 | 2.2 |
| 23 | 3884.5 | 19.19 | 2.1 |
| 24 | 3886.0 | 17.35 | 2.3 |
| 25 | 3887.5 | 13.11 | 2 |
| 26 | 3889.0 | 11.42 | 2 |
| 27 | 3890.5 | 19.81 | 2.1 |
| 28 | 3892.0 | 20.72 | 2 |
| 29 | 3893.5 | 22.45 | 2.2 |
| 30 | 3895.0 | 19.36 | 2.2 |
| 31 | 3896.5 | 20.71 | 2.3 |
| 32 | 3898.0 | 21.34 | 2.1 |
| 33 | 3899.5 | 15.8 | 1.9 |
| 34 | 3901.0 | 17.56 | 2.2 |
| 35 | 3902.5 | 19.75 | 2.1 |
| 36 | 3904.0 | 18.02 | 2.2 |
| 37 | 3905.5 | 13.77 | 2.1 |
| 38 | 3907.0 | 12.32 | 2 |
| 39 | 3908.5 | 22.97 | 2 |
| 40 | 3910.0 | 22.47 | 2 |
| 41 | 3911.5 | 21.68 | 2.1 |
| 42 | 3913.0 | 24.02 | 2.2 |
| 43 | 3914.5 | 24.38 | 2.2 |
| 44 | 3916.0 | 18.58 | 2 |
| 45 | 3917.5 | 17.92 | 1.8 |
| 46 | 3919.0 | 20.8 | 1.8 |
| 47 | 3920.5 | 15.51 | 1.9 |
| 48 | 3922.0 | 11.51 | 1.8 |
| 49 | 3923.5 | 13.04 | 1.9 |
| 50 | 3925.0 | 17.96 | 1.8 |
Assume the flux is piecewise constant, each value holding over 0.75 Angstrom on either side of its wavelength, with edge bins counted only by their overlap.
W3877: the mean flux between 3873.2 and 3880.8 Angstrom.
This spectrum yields 14.9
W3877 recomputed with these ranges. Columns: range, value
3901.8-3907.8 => 16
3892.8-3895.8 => 20.9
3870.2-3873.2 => 9.56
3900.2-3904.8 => 18.4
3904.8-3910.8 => 17.9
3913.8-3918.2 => 20.3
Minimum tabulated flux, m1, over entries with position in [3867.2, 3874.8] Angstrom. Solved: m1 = 8.65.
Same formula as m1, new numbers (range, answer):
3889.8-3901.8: 15.8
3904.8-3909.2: 12.32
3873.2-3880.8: 11.56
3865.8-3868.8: 13.94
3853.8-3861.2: 7.845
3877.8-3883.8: 10.47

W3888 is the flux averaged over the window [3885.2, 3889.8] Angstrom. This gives 14.1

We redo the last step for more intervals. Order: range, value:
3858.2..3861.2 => 9.25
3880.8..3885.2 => 14.3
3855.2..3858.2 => 11.5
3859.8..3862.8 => 8.18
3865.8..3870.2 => 15.8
